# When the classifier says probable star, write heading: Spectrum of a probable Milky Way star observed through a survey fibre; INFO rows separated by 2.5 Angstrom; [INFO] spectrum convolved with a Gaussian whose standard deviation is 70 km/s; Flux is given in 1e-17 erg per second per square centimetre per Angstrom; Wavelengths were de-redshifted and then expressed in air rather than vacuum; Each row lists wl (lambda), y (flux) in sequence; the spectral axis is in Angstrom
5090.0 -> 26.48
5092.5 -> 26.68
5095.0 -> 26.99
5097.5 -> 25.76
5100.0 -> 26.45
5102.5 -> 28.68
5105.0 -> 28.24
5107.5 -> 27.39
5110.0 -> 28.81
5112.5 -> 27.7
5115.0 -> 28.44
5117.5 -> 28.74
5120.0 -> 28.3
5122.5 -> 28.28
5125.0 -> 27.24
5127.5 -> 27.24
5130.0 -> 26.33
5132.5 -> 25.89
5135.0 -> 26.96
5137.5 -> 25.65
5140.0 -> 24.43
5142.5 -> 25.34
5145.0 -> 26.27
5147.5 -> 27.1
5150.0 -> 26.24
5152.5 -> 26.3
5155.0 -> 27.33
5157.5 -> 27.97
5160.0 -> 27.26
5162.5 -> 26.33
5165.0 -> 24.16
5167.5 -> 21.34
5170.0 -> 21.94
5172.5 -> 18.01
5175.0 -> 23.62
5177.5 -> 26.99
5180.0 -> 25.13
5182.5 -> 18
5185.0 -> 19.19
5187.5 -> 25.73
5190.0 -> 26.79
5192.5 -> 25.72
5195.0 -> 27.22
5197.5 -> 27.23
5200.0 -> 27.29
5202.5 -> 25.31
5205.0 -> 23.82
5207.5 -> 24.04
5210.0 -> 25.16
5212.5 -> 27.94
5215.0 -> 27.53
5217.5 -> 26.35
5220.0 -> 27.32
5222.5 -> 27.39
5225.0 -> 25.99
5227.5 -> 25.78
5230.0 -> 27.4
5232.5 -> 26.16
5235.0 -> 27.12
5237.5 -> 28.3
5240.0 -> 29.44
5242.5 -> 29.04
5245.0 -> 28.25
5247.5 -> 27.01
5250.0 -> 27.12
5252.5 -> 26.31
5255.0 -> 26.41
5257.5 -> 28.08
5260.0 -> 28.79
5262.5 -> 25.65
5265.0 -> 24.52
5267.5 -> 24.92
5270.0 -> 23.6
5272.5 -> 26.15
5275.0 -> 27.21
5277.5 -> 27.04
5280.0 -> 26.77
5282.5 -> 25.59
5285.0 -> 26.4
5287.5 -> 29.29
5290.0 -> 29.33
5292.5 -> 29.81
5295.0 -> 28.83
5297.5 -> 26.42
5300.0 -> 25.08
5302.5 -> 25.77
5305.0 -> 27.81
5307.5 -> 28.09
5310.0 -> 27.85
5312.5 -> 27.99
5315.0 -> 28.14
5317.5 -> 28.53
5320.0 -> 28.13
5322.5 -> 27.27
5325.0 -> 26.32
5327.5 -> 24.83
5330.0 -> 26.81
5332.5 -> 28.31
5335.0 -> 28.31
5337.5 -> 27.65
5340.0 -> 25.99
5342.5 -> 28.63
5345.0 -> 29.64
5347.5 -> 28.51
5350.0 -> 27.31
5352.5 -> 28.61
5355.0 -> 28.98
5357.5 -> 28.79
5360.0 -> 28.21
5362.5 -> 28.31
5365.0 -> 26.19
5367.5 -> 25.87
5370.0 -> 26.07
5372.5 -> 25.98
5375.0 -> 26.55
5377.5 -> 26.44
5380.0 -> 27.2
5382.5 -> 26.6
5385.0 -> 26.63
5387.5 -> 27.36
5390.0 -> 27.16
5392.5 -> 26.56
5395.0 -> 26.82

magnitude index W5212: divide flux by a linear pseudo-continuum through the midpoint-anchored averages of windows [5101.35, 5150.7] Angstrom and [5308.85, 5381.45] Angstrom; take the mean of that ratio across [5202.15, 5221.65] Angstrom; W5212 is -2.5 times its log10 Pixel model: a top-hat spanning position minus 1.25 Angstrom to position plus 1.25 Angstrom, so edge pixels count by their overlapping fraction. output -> 0.05 mag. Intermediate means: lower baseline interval 27.2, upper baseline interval 27.5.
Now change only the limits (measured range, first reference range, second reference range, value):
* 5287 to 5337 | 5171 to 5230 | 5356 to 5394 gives -0.05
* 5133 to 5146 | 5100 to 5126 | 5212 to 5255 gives 0.09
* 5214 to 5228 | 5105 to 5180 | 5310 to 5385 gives 0.00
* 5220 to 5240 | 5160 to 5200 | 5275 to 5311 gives -0.06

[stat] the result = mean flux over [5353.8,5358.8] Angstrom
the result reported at 28.9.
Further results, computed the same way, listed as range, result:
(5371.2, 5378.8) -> 26.3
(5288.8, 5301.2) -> 27.9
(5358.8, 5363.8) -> 28.2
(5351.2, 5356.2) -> 28.8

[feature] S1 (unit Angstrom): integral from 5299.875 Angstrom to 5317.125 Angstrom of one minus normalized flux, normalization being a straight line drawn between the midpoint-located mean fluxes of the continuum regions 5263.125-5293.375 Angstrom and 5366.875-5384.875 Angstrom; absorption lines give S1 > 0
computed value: -0.6 Angstrom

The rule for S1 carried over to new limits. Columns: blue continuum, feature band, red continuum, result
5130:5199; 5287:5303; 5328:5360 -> -0.4 Angstrom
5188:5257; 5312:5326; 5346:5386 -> -0.3 Angstrom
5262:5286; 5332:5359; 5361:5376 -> -2.0 Angstrom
